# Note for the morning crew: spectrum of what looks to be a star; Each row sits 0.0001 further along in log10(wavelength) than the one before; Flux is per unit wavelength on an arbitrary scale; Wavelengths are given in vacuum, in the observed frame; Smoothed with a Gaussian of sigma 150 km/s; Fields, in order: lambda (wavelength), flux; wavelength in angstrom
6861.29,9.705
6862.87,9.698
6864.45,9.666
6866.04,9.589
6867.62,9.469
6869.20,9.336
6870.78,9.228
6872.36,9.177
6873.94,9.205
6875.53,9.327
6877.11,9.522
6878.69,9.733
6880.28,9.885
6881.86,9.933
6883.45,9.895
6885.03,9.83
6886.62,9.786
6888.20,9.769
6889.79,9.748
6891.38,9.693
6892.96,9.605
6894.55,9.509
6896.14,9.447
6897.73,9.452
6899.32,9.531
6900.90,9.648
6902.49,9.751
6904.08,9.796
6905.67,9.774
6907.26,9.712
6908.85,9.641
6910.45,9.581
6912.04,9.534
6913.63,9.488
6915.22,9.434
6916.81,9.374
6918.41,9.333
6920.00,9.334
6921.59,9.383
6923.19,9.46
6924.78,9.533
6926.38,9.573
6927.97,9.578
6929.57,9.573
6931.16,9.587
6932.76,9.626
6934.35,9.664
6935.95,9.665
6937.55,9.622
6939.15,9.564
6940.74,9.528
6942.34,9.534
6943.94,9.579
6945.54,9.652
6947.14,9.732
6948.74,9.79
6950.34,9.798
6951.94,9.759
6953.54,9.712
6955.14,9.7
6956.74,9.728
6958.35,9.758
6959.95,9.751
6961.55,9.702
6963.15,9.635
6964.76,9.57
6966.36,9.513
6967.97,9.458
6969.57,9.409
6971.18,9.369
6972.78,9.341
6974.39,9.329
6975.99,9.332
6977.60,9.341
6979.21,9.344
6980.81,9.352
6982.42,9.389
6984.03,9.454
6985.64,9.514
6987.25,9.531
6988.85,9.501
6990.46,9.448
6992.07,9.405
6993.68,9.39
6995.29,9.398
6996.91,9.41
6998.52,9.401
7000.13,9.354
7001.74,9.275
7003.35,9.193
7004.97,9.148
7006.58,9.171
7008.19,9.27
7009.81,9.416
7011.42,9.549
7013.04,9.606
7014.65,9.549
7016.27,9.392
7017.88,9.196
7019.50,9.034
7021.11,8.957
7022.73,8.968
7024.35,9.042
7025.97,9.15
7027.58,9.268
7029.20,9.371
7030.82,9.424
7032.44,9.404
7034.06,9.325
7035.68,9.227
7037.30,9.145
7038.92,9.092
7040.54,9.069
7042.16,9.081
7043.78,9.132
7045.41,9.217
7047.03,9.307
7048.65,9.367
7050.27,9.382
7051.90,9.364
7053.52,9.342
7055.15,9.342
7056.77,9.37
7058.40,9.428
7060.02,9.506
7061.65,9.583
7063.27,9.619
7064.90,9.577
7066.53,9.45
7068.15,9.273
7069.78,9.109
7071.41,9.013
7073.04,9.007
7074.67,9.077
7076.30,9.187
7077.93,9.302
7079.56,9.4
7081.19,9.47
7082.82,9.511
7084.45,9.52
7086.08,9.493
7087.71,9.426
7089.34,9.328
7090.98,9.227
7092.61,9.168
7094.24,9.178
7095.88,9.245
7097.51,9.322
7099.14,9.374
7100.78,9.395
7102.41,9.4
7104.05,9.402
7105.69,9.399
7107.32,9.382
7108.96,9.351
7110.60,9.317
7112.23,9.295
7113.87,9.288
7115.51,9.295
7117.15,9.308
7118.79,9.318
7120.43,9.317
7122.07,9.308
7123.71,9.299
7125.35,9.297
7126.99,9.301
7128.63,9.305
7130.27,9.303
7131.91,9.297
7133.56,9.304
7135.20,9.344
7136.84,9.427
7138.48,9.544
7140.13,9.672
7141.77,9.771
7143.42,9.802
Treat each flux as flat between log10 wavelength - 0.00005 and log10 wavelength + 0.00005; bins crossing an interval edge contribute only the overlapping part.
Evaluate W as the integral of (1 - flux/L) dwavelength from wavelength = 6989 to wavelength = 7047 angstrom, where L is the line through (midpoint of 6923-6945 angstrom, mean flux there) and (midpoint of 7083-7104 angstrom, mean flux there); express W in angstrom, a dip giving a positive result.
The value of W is 1.1 angstrom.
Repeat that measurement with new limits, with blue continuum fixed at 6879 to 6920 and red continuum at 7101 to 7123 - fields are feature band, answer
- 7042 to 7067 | 0.1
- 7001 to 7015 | 0.2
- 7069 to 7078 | 0.3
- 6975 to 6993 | 0.2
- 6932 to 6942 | 0.0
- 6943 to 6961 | -0.3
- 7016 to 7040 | 0.7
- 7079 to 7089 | -0.1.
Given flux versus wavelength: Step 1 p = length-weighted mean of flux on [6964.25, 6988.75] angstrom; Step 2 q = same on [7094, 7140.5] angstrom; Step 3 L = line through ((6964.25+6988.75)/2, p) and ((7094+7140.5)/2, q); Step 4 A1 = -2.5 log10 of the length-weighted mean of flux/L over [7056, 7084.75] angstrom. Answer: 0.00 mag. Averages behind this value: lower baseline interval 9.42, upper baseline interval 9.34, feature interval 9.35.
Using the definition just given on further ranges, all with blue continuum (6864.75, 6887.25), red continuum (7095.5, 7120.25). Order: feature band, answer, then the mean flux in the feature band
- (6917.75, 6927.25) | 0.01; 9.44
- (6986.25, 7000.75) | 0.00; 9.43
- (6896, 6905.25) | -0.01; 9.63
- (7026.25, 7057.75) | 0.02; 9.27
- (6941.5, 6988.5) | -0.01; 9.55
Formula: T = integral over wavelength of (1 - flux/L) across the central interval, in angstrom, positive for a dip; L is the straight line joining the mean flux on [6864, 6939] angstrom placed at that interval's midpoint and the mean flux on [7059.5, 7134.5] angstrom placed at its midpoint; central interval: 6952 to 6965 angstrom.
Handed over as -0.3 angstrom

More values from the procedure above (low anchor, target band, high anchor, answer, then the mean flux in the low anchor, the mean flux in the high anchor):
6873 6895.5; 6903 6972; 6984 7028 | -0.6 angstrom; 9.67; 9.32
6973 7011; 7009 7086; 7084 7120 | 0.4 angstrom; 9.37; 9.34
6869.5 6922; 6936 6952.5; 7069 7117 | -0.3 angstrom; 9.58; 9.31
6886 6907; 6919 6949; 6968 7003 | -0.1 angstrom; 9.66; 9.4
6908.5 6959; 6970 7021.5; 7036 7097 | 0.5 angstrom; 9.59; 9.31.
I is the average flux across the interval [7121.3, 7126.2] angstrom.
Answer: 9.3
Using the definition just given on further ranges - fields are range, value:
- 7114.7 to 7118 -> 9.29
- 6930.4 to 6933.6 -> 9.62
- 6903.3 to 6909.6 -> 9.73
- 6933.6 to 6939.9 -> 9.62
